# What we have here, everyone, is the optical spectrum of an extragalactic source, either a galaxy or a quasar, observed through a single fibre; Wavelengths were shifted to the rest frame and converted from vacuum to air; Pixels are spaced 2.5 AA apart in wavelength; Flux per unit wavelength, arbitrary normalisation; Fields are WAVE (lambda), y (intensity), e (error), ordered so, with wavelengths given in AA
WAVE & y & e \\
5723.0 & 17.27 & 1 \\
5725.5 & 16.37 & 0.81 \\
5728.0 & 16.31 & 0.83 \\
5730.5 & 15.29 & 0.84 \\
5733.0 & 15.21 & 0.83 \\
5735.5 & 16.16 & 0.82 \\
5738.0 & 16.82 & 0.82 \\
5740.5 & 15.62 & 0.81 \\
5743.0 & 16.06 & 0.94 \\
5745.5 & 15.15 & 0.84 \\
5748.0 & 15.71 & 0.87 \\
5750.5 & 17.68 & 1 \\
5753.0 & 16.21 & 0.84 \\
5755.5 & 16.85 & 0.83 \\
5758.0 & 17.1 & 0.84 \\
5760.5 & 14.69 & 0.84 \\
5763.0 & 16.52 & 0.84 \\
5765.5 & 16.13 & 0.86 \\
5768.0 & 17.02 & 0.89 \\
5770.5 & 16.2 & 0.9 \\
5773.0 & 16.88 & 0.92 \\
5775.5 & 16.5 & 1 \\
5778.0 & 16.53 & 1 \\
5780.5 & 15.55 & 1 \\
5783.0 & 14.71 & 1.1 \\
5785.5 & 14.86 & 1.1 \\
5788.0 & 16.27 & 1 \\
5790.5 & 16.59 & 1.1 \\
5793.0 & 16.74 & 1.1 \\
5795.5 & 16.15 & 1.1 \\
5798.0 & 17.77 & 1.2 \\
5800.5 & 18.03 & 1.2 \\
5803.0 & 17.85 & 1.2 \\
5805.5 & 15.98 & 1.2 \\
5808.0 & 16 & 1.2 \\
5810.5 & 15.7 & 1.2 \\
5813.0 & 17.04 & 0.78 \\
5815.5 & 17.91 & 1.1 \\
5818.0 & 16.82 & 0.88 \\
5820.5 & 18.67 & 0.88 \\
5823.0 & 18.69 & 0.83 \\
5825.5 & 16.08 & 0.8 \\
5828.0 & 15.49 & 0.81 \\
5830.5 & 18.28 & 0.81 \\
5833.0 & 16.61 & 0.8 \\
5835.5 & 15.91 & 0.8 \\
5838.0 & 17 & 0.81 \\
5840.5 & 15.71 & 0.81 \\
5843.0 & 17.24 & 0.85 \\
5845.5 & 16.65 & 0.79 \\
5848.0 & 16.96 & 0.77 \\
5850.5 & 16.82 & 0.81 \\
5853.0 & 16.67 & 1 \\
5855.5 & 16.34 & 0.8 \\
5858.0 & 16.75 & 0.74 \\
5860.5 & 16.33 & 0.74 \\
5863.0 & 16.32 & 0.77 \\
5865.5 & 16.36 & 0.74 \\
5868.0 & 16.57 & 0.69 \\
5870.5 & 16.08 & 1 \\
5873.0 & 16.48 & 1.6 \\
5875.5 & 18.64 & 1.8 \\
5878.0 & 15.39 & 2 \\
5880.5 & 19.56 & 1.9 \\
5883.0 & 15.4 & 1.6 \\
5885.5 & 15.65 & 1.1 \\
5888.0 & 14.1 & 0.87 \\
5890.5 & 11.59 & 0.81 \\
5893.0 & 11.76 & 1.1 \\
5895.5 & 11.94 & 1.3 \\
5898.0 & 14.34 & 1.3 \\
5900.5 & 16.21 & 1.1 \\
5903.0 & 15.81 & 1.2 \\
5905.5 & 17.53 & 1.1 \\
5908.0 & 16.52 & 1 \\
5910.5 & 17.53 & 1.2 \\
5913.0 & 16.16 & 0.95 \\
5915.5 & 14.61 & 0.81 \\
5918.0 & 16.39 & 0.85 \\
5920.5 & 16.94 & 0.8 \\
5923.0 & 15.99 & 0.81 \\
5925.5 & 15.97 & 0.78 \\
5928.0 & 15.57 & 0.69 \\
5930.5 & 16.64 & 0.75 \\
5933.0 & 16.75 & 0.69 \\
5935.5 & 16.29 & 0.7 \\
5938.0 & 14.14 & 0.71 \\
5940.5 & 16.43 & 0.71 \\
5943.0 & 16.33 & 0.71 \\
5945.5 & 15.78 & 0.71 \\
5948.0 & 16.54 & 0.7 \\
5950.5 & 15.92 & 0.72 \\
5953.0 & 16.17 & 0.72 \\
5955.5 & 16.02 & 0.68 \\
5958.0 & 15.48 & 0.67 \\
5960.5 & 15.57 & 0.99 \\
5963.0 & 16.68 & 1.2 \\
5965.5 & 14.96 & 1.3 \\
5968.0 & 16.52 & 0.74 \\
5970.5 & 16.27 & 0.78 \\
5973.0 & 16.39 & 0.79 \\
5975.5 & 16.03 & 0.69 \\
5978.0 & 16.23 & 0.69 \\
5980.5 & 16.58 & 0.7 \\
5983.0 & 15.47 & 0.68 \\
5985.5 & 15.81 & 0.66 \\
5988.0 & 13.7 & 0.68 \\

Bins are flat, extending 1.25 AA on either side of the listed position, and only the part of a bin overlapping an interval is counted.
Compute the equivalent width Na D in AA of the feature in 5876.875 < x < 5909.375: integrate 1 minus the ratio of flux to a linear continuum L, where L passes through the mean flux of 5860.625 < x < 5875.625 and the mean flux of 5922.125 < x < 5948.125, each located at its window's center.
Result 2.6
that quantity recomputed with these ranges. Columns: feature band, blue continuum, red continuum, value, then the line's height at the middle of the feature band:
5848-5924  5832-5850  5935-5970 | 1.9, 16.3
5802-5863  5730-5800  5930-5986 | -2.5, 16.1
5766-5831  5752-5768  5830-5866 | -0.9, 16.5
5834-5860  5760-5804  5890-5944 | -1.0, 16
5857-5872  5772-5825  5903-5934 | 0.1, 16.5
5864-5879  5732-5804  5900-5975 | -0.4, 16.2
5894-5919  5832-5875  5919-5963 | 0.9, 16.2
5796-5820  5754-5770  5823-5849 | -0.7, 16.6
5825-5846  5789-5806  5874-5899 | -0.6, 16.1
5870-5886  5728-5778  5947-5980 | -0.7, 16.1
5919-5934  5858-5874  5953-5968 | -0.2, 16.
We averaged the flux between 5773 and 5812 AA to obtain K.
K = 16.4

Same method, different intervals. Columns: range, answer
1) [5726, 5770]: 16.2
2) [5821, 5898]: 16.1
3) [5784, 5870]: 16.7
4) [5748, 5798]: 16.3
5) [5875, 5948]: 15.7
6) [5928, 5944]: 16.1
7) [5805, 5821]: 16.8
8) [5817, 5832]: 17.3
